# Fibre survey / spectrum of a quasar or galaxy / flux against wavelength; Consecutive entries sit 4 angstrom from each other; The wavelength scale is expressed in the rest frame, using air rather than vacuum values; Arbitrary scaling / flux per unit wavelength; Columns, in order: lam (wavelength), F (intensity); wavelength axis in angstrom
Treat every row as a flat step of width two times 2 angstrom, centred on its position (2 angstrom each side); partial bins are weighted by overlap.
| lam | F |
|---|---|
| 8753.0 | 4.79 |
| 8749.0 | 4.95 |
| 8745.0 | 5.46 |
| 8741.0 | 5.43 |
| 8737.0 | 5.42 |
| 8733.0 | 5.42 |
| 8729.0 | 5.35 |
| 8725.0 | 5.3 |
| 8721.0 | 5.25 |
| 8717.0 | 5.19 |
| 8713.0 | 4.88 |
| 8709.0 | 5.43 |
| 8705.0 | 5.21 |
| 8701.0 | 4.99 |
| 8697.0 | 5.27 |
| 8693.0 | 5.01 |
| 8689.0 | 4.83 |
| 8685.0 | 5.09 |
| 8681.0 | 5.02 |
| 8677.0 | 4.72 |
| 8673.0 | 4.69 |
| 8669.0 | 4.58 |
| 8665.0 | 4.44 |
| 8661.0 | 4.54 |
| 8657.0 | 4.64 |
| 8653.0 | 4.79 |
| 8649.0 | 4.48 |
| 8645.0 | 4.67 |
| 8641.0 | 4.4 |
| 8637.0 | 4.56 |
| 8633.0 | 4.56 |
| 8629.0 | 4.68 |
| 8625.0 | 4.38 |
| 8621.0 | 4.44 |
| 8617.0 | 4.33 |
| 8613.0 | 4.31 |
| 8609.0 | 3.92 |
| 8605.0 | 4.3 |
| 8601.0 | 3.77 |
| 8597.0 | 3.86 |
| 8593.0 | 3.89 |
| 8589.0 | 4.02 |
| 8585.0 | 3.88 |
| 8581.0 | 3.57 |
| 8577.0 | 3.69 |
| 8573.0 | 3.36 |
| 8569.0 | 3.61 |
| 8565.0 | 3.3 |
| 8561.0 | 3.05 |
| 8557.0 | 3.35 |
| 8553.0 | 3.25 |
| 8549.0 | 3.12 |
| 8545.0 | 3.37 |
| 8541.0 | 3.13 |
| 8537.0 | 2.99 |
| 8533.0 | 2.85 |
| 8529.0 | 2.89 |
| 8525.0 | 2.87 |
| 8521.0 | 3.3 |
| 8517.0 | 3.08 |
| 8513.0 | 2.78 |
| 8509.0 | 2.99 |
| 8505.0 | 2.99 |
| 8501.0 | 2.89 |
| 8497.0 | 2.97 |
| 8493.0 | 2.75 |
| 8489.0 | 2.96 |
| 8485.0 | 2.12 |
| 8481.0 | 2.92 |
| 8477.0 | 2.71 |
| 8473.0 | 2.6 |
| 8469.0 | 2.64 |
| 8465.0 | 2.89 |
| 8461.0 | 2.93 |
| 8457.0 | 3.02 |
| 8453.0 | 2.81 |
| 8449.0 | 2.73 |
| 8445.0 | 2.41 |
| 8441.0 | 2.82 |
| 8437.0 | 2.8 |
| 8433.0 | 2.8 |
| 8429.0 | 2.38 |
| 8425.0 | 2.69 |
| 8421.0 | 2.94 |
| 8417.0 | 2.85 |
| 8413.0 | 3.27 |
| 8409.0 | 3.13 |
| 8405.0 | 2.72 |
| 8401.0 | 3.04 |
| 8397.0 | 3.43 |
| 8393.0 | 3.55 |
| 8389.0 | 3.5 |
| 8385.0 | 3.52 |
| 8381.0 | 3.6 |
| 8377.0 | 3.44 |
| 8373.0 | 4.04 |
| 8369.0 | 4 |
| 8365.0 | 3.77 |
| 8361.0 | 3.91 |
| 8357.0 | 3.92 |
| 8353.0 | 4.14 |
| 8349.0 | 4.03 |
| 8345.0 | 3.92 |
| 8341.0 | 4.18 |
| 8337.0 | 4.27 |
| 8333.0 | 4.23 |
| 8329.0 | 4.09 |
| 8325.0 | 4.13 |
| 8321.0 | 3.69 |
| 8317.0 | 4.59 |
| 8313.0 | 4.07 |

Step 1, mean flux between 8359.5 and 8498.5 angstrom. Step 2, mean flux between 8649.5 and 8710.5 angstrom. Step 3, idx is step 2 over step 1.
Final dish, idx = 1.60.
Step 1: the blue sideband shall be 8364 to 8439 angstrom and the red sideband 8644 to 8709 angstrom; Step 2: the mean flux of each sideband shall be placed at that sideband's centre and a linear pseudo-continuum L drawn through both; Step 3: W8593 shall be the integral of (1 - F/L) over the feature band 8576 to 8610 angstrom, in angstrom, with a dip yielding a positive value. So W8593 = 3.6 angstrom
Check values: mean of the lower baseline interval 3.23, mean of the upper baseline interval 4.83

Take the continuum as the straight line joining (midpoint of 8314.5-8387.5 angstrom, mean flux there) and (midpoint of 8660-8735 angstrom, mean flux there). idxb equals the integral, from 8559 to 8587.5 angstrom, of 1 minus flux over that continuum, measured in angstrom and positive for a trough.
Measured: 7.0 angstrom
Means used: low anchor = 3.97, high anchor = 5.02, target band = 3.5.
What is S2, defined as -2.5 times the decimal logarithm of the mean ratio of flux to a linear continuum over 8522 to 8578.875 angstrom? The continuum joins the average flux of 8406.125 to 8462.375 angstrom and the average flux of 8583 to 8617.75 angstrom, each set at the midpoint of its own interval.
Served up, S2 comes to 0.15 mag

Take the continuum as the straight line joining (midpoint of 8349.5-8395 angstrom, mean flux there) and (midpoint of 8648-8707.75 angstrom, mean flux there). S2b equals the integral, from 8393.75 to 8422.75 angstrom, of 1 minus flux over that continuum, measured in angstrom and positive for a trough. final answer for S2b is 6.1 angstrom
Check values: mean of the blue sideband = 3.77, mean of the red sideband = 4.83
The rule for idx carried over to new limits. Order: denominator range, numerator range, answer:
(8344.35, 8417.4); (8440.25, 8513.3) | 0.78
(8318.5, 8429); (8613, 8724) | 1.32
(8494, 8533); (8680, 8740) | 1.75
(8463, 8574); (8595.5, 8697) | 1.52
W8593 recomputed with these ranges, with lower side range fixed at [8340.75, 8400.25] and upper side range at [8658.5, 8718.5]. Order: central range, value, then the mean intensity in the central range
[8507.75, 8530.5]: 7.0 angstrom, 2.99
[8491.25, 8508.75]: 5.5 angstrom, 2.91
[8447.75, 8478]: 9.6 angstrom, 2.8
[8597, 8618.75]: 2.5 angstrom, 4.1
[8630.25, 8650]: 0.8 angstrom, 4.54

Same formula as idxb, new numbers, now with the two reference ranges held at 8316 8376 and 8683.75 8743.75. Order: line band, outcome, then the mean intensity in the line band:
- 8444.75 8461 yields 5.86 angstrom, 2.8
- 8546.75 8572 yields 7.68 angstrom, 3.28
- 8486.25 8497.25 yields 4.09 angstrom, 2.83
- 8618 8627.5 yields 0.97 angstrom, 4.42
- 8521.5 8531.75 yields 3.72 angstrom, 2.94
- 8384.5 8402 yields 3.22 angstrom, 3.42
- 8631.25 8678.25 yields 4.07 angstrom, 4.59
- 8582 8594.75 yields 2.41 angstrom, 3.9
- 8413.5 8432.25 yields 6.65 angstrom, 2.77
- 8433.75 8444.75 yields 4.04 angstrom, 2.75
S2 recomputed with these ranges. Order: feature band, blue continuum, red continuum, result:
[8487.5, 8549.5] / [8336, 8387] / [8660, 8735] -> 0.42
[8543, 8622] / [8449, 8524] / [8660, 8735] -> 0.04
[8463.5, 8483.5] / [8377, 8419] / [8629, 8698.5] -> 0.32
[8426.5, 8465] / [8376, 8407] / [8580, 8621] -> 0.27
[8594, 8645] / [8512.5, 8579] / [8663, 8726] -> -0.06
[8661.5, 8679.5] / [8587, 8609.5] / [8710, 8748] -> 0.02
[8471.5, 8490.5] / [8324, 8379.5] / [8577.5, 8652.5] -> 0.47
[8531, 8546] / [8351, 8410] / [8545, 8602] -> 0.16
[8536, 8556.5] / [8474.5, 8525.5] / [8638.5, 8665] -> 0.06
